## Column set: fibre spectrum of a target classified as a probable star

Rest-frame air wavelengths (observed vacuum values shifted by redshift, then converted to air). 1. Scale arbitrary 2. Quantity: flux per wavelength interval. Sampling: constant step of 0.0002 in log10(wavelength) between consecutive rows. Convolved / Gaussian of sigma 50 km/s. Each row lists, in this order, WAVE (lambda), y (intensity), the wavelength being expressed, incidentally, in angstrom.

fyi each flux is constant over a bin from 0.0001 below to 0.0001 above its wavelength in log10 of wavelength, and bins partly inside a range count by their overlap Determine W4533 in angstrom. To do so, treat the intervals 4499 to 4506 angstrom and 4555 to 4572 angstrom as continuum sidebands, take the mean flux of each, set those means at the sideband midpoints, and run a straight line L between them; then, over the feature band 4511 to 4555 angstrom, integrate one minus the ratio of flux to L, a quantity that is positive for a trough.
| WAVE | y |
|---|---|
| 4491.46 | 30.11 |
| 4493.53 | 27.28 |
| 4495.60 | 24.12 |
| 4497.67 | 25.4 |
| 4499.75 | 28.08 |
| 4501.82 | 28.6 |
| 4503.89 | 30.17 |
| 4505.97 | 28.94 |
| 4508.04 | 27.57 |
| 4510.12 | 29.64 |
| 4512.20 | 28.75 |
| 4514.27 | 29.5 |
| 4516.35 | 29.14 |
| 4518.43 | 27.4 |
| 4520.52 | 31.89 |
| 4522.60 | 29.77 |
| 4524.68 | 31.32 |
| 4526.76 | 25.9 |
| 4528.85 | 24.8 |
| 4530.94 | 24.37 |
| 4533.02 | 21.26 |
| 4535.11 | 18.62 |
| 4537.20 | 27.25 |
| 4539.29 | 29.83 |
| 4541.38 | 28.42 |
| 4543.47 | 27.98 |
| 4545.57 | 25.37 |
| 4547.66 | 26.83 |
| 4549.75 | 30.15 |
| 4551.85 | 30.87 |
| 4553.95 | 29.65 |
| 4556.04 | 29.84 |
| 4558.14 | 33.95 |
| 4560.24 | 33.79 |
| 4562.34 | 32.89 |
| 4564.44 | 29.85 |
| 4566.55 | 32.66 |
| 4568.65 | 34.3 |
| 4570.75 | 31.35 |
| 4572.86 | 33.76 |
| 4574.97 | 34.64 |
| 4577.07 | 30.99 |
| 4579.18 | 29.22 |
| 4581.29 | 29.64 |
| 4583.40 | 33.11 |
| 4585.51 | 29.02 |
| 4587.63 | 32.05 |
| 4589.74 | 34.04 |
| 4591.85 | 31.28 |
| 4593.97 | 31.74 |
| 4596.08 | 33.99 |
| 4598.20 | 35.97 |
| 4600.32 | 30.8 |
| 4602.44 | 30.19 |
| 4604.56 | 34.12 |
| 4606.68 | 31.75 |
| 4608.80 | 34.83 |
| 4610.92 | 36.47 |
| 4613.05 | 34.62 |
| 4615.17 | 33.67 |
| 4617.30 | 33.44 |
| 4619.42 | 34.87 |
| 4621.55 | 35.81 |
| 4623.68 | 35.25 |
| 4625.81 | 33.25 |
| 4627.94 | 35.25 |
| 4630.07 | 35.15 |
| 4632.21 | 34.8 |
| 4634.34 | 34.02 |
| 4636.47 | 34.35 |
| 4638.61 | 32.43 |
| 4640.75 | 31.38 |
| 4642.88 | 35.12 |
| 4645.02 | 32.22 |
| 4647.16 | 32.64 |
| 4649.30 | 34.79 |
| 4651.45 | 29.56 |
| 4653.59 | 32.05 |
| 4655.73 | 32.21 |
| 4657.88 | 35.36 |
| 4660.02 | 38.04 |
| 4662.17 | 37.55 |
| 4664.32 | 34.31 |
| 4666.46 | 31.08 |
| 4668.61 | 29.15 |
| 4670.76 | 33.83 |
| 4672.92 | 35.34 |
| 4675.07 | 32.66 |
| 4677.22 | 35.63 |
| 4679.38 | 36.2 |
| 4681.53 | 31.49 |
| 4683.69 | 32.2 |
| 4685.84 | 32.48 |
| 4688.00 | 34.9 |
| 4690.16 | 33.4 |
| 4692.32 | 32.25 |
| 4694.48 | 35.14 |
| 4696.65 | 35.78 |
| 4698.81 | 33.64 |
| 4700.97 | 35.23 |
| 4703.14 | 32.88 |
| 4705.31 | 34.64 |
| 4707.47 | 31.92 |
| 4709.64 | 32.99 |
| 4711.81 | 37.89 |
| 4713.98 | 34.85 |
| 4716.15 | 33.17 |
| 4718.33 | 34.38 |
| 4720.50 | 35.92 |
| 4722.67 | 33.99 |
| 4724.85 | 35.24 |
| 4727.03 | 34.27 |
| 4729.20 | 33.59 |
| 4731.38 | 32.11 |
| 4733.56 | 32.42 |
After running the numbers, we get 4.4 angstrom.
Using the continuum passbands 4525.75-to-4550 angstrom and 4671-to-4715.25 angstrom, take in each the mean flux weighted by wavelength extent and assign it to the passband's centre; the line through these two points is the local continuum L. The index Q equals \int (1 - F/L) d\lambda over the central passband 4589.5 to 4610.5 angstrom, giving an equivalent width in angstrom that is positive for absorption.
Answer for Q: -2.78 angstrom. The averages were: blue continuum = 25.8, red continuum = 34.1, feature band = 32.9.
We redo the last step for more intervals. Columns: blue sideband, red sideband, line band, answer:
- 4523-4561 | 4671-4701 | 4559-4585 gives -2.74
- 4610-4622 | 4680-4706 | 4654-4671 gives 0.12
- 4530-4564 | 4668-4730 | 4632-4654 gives -0.77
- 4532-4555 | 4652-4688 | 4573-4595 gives -1.94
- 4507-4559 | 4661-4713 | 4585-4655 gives -4.69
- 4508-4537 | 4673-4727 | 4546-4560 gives -0.93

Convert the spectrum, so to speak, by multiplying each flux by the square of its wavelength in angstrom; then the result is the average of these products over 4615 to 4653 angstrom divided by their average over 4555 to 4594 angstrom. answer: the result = 1.1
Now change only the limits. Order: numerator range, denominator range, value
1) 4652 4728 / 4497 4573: 1.26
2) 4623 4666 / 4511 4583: 1.21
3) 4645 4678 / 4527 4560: 1.29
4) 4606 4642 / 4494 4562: 1.27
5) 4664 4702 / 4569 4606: 1.09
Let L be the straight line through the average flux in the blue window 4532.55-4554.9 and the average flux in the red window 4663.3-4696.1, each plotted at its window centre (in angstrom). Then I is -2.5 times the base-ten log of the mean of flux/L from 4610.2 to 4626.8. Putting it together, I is -0.14 mag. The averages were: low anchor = 27.1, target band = 34.6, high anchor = 33.4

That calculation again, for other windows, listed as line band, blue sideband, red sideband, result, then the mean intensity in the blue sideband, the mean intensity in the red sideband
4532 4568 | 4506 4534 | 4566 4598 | 0.044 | 27.9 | 32.2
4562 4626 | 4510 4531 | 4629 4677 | -0.052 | 28.5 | 33.6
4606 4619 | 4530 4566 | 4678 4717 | -0.116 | 28.4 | 34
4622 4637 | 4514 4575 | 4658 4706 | -0.081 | 29.2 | 34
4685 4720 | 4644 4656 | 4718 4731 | -0.011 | 32.2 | 34.5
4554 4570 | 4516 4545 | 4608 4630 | -0.090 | 26.9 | 34.8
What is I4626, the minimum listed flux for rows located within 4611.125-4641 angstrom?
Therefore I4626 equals 31.38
